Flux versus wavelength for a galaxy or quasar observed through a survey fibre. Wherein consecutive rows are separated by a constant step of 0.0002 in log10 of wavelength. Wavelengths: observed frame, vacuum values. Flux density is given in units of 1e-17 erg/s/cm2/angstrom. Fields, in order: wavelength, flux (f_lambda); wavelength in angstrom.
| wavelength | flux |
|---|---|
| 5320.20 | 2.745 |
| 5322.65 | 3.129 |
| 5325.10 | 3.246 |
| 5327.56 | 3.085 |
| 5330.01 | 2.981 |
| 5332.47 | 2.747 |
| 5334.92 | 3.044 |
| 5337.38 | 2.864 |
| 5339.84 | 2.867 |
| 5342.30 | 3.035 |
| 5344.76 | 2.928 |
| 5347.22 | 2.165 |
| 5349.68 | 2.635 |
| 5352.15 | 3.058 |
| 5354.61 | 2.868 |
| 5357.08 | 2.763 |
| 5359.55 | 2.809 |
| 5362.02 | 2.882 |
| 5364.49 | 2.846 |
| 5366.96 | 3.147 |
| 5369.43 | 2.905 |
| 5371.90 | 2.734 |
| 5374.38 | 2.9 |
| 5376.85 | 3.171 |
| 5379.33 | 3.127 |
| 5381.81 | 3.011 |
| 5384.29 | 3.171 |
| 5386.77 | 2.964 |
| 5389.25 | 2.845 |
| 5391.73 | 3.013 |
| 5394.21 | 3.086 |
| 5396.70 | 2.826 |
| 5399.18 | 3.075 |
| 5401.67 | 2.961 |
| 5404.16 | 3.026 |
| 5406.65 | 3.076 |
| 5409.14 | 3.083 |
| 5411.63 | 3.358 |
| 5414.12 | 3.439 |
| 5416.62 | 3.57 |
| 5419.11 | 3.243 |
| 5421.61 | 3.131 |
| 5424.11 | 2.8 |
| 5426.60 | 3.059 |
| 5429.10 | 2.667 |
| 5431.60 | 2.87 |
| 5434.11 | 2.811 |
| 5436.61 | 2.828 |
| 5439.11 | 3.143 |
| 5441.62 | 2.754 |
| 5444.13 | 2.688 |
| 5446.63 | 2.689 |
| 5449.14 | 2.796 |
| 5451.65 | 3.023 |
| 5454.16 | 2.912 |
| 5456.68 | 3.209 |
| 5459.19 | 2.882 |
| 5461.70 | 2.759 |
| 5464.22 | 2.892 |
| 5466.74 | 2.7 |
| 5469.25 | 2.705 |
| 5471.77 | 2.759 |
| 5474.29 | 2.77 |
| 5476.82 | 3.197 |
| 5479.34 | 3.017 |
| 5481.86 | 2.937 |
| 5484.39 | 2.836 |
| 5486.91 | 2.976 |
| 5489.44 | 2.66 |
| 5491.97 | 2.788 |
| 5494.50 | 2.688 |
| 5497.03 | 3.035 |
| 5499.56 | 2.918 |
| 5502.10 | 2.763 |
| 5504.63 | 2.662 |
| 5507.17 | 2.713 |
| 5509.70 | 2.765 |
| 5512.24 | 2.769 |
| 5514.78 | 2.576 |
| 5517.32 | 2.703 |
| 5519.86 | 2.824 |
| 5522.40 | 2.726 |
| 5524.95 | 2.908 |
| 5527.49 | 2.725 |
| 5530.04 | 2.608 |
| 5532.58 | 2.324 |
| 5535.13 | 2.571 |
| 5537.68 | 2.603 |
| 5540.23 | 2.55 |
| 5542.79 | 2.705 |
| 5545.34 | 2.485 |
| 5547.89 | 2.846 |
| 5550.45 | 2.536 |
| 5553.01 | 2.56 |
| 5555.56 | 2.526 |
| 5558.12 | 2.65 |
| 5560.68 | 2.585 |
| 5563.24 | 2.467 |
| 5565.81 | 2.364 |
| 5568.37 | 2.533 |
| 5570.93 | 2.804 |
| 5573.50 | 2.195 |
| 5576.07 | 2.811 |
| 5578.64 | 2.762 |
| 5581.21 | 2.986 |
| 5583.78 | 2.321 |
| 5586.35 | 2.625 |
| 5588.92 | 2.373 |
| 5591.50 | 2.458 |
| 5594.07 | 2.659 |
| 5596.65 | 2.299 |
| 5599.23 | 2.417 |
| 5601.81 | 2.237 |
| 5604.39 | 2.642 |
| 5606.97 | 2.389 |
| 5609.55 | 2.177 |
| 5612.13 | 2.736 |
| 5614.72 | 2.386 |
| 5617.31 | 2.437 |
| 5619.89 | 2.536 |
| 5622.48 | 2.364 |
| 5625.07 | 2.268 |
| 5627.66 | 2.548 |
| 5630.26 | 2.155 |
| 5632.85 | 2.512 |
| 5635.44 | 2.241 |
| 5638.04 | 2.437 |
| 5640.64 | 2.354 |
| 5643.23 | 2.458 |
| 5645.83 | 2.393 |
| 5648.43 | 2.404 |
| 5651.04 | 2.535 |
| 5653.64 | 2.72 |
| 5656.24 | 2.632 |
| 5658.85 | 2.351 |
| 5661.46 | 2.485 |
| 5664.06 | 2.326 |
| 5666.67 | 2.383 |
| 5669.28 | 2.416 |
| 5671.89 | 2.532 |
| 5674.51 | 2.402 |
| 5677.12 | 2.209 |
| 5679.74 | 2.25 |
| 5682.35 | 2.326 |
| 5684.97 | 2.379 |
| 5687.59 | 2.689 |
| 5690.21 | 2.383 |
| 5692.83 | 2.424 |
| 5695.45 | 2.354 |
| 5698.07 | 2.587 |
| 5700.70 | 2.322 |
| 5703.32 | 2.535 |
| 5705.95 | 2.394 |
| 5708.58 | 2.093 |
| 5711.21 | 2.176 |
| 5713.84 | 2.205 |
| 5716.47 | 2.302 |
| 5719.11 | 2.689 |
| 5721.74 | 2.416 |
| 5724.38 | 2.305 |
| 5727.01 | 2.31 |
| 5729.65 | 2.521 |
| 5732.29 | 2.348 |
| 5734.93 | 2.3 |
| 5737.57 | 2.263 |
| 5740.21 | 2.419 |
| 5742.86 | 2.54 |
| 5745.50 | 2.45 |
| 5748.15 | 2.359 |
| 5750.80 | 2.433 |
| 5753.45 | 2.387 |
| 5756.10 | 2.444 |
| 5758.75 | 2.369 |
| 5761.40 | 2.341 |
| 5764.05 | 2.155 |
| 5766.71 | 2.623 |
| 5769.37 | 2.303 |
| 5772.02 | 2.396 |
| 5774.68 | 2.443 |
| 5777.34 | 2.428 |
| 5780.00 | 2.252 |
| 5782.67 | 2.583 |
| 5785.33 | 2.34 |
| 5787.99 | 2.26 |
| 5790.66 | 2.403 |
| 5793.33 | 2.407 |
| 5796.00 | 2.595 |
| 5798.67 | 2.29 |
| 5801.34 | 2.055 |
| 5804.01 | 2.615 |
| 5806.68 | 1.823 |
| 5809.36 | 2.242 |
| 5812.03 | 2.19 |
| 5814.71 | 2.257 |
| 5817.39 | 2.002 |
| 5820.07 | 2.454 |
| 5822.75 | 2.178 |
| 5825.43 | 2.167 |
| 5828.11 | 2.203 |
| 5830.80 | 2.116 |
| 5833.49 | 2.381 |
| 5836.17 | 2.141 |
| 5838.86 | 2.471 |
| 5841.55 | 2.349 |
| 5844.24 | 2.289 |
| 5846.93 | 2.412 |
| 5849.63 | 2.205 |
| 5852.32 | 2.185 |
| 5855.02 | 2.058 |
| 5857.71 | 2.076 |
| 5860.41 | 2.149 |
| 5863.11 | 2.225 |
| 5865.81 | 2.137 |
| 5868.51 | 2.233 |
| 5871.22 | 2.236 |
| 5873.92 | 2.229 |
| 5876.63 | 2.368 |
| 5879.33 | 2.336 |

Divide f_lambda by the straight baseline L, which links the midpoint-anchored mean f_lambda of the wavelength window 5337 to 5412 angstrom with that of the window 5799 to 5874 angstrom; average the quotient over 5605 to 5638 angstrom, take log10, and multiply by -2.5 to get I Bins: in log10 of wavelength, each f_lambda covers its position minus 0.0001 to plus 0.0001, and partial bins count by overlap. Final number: 0.07 mag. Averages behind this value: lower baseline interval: 2.94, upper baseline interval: 2.22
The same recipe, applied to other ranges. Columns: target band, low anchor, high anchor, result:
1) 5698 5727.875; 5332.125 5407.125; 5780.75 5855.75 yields 0.03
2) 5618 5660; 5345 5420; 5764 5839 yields 0.06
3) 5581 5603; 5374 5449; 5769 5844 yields 0.09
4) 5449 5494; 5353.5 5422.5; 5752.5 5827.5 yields 0.00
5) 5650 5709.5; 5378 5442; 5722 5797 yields 0.05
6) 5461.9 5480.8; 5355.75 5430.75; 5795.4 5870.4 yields 0.01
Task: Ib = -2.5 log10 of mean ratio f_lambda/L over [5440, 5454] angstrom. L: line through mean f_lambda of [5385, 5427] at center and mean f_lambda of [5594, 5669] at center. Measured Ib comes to 0.06 mag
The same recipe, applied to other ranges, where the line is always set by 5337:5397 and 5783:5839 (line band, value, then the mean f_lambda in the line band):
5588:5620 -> 0.05 mag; 2.44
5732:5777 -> -0.02 mag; 2.39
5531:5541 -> 0.06 mag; 2.51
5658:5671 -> 0.04 mag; 2.4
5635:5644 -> 0.06 mag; 2.38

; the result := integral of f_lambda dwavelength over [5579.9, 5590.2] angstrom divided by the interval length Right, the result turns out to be 2.58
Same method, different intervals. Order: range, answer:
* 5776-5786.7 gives 2.4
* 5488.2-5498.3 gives 2.79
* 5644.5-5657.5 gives 2.54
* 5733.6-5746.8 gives 2.4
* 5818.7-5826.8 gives 2.27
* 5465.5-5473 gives 2.72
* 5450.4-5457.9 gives 3.04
